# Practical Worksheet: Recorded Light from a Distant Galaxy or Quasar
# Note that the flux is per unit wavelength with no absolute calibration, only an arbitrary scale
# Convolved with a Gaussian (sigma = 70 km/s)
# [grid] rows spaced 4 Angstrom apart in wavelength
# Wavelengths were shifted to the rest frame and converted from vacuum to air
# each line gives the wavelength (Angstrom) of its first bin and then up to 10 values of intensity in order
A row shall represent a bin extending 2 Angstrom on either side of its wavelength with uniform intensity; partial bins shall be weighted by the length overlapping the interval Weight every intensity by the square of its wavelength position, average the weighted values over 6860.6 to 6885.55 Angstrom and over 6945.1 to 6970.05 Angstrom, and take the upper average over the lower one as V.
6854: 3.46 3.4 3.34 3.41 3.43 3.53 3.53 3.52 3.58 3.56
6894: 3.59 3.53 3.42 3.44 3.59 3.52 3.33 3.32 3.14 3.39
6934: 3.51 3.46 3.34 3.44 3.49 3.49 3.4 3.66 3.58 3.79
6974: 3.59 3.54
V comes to 1.04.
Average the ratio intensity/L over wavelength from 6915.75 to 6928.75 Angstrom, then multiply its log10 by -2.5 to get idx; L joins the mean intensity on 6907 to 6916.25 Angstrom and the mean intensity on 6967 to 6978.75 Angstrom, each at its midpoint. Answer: 0.09 mag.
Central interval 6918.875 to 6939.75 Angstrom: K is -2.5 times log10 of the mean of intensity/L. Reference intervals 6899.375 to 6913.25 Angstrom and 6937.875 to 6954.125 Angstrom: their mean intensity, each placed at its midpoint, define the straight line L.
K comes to 0.03 mag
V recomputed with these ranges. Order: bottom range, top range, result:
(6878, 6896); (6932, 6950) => 0.98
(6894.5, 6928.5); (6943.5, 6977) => 1.05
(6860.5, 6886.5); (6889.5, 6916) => 1.02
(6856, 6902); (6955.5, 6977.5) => 1.06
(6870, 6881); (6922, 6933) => 0.95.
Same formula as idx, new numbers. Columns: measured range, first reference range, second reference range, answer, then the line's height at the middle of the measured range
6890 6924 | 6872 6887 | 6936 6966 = 0.01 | 3.51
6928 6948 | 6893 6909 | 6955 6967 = 0.03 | 3.52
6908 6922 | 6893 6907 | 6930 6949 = 0.00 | 3.47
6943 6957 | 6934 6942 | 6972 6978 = 0.01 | 3.48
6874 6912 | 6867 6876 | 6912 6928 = -0.04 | 3.41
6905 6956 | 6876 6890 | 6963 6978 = 0.05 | 3.6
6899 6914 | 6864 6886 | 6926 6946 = -0.01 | 3.44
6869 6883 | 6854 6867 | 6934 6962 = -0.03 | 3.4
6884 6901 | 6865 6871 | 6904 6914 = -0.02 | 3.48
